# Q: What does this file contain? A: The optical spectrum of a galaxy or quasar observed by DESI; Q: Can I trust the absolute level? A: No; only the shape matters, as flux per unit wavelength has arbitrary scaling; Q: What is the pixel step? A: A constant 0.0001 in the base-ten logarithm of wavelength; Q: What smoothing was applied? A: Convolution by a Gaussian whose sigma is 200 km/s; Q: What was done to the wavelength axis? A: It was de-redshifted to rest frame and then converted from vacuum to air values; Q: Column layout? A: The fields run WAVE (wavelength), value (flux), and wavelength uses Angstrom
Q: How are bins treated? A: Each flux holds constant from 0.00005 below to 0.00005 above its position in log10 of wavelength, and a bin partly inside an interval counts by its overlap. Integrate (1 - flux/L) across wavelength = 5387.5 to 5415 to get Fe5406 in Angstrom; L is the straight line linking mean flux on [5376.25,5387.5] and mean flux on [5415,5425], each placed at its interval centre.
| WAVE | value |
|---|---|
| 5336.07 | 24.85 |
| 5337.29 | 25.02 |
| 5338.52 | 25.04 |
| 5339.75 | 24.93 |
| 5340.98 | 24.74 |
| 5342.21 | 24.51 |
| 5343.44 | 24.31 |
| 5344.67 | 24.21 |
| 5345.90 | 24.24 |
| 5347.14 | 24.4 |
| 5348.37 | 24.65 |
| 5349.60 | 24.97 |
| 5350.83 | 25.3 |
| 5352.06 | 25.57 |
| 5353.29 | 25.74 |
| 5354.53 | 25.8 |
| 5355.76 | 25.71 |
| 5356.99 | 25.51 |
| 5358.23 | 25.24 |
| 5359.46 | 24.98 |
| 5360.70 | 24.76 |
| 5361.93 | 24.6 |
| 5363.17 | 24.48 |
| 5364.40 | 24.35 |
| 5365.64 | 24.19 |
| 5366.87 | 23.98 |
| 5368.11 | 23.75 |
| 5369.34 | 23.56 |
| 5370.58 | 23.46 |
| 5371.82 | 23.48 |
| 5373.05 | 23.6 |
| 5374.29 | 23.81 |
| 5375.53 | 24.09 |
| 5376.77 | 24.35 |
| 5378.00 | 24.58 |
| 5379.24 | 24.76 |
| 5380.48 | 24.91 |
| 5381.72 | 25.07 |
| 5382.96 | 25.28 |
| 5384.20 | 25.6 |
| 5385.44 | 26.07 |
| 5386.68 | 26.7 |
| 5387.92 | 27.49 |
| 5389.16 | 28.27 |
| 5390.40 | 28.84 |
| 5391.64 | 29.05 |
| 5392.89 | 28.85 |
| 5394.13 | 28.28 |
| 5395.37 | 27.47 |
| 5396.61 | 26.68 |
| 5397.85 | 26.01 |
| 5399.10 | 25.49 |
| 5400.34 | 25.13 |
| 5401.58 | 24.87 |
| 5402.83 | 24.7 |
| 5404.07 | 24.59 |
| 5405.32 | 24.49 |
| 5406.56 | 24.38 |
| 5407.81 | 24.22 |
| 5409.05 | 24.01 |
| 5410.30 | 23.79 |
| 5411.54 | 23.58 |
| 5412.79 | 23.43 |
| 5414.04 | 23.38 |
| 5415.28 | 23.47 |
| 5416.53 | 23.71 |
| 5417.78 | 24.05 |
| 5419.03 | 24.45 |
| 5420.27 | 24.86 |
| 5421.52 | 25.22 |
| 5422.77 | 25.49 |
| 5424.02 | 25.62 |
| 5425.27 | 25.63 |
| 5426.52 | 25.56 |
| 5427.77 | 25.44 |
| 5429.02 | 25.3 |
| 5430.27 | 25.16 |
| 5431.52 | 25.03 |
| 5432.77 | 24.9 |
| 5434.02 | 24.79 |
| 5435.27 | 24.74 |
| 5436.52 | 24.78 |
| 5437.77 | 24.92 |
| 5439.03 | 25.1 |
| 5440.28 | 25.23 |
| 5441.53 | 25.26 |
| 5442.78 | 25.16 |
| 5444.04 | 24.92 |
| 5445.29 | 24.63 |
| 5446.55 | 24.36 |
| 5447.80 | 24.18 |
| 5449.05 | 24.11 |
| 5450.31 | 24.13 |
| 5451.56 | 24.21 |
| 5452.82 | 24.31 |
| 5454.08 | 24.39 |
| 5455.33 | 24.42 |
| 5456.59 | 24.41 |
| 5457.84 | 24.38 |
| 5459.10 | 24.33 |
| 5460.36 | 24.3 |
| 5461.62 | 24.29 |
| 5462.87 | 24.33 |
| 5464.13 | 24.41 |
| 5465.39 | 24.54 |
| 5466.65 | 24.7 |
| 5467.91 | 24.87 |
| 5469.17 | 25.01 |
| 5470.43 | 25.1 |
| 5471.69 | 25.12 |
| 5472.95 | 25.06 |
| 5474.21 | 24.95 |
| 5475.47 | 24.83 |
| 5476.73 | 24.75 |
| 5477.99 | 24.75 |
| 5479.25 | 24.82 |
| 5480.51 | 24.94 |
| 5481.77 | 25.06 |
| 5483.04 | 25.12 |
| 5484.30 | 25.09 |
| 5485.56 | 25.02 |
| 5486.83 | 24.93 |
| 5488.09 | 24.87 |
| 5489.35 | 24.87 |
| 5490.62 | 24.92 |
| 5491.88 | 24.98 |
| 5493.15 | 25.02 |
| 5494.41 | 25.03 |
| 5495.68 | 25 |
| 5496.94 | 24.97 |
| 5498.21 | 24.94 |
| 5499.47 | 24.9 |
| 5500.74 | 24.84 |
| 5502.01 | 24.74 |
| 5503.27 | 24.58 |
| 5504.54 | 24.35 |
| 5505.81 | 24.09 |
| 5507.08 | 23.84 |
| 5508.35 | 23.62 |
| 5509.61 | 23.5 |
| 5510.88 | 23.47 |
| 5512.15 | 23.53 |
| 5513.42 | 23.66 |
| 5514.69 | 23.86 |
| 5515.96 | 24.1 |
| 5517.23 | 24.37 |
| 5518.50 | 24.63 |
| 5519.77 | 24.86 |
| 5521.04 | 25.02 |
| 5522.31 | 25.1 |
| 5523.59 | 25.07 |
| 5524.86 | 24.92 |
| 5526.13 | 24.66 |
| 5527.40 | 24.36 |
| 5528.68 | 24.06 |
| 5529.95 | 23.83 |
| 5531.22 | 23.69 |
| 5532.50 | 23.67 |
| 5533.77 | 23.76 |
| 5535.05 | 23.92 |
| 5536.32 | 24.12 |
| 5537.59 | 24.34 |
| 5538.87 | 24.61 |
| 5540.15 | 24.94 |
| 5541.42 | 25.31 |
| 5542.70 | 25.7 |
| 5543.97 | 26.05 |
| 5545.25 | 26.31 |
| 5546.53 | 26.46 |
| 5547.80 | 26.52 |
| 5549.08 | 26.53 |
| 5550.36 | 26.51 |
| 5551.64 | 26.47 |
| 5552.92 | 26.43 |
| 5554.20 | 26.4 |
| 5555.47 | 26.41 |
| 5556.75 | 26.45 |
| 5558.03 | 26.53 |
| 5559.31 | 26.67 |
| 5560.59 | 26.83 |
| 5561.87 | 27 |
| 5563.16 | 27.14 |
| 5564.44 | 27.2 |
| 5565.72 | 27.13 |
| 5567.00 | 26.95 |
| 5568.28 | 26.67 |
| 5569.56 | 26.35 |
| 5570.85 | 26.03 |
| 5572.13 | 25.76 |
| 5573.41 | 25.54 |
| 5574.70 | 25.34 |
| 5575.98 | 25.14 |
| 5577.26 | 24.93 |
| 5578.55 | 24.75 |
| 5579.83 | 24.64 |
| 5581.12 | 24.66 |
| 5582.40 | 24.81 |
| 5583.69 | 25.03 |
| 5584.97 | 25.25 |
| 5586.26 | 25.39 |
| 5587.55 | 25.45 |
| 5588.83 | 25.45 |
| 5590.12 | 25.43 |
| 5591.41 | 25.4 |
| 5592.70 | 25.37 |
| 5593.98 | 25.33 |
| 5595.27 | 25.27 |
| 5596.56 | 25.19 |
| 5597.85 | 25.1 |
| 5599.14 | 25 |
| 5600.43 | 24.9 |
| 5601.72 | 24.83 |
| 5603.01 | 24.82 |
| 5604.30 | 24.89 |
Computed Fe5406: -0.8 Angstrom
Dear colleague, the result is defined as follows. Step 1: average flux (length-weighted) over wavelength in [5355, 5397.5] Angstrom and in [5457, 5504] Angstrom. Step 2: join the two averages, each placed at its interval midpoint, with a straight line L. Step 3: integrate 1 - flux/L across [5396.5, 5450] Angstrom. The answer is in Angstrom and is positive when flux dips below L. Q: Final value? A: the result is 0.9 Angstrom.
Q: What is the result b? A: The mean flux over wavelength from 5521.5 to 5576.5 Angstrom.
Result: 25.6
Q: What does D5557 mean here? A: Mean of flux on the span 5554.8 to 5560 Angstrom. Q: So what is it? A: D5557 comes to 26.6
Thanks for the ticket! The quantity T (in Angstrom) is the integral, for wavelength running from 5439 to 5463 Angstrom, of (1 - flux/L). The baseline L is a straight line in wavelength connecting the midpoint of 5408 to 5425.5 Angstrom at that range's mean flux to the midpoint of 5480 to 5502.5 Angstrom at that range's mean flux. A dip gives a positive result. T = 0.1 Angstrom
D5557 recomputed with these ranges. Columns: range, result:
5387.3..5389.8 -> 27.9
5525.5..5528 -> 24.5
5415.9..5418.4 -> 23.8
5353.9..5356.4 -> 25.7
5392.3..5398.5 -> 27.5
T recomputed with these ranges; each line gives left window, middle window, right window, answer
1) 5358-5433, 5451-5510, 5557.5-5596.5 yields 1.70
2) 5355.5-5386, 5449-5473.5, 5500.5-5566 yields 0.33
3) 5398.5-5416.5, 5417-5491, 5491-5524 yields -1.43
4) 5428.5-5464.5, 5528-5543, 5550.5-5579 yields 0.92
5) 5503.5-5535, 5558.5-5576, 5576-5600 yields -1.14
